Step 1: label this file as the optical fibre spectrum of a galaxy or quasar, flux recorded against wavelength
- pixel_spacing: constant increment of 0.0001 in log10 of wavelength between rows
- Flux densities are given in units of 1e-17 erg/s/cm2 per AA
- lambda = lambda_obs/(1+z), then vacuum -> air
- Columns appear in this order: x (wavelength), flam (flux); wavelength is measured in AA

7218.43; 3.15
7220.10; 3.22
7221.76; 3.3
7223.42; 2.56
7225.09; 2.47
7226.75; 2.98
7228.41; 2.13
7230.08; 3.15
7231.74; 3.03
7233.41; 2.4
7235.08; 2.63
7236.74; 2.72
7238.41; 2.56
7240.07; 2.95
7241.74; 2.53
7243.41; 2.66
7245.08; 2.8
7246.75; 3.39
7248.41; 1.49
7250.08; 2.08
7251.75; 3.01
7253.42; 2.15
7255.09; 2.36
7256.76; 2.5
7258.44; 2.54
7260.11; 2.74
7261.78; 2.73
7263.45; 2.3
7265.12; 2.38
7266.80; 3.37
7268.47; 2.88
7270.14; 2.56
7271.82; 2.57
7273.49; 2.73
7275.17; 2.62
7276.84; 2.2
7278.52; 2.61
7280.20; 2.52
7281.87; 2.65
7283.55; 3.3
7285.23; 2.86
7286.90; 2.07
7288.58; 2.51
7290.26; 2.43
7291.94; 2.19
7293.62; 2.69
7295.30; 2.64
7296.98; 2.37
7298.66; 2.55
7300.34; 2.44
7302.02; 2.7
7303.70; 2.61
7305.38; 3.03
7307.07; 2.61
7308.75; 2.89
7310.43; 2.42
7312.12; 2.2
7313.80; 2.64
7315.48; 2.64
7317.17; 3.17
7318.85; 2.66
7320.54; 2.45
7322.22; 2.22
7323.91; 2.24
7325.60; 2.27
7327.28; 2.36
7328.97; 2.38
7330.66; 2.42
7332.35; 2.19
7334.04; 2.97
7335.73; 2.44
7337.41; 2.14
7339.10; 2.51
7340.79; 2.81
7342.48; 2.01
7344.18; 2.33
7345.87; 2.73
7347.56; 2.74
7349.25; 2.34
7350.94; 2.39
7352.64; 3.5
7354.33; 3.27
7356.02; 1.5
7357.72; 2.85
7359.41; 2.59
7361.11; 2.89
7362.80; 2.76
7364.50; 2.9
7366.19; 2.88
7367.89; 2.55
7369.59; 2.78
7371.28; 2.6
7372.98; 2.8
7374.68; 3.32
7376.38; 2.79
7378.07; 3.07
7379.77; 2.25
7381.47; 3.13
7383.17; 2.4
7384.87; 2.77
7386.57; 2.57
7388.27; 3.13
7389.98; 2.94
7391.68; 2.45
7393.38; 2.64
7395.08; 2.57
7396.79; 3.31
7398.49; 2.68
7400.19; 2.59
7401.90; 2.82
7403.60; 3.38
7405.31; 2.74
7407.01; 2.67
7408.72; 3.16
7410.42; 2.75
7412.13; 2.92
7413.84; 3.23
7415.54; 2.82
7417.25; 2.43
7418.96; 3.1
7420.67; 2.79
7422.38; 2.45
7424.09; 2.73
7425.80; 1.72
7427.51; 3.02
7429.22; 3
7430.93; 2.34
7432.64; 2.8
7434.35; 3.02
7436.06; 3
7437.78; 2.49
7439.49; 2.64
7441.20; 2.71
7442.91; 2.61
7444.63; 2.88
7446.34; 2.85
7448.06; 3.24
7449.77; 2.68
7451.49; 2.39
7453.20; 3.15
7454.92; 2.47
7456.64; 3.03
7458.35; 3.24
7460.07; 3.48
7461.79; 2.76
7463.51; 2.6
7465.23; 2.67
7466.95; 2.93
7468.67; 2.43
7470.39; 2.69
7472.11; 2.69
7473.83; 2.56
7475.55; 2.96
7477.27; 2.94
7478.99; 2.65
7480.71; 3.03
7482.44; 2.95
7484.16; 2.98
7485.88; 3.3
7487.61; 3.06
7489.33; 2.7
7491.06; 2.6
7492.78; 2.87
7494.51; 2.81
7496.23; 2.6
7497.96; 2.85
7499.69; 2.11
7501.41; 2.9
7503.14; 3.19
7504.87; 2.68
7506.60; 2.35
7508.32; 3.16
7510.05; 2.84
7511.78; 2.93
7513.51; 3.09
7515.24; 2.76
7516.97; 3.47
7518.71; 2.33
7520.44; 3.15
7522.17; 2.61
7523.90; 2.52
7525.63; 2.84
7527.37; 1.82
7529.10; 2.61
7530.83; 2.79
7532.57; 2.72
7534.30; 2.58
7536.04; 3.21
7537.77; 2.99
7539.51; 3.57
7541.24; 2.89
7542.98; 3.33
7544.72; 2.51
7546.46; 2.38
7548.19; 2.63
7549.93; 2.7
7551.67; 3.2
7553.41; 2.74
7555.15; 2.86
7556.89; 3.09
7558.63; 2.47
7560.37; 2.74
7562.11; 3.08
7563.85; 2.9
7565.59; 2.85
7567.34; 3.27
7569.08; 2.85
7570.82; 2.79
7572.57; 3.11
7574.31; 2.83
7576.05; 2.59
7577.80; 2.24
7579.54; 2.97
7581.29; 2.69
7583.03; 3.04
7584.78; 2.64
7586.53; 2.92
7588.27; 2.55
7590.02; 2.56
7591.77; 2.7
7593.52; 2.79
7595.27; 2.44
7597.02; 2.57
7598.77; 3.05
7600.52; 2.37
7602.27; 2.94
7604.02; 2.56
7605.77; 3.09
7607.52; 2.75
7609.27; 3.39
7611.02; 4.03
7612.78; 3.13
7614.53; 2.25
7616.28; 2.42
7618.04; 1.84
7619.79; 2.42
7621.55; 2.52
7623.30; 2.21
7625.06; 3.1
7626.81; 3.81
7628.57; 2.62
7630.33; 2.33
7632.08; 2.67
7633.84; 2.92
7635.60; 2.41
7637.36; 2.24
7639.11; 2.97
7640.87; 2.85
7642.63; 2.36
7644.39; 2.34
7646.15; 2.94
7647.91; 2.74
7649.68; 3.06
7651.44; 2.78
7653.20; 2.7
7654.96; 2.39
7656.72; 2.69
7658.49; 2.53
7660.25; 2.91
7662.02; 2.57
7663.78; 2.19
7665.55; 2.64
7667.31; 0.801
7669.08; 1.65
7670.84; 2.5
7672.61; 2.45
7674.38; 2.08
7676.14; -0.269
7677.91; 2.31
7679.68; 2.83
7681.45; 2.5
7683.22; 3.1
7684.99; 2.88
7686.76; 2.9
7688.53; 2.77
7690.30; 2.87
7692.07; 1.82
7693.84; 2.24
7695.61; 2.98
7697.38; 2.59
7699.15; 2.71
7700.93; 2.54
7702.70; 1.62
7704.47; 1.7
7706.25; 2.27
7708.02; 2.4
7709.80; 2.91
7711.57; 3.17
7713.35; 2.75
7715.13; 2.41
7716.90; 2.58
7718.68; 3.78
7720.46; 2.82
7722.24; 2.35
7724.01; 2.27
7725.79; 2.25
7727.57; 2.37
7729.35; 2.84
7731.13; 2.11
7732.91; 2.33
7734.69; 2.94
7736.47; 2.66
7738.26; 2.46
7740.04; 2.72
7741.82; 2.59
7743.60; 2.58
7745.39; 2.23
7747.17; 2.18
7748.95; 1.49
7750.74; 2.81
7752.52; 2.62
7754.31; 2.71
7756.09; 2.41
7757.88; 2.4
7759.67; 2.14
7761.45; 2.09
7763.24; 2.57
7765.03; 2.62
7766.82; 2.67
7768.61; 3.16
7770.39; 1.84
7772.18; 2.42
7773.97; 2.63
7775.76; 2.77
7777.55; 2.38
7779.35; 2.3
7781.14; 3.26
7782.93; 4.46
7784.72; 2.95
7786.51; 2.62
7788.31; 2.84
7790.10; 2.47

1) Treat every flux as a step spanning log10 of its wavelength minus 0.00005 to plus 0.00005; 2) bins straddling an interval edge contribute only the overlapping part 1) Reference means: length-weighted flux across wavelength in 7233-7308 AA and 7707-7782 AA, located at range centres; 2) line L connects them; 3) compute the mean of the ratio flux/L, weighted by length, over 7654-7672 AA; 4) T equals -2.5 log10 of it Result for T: 0.12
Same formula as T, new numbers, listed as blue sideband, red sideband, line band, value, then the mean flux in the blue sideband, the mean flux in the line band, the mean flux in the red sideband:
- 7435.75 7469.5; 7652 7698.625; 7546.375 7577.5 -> -0.10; 2.81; 2.84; 2.38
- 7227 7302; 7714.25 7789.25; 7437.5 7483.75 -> -0.09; 2.59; 2.81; 2.59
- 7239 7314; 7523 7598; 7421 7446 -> 0.01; 2.59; 2.68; 2.78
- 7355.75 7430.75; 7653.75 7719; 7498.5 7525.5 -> -0.07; 2.77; 2.81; 2.42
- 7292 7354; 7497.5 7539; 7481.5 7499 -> -0.05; 2.55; 2.86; 2.78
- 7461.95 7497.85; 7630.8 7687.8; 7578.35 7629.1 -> -0.08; 2.8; 2.77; 2.46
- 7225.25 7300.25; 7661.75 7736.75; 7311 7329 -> 0.04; 2.6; 2.48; 2.42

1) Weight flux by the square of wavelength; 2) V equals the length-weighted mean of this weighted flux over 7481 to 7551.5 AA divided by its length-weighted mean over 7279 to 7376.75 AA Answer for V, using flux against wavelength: 1.14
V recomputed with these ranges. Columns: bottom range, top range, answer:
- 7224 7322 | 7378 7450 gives 1.11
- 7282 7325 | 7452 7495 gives 1.16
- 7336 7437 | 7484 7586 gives 1.07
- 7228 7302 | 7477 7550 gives 1.16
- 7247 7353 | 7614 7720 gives 1.09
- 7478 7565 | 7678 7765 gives 0.94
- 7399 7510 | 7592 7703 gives 0.96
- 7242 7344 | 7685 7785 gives 1.13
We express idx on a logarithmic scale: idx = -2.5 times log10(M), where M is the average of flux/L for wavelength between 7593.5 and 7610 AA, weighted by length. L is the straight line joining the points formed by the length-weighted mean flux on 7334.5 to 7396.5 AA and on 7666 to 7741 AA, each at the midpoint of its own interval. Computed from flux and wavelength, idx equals -0.117 mag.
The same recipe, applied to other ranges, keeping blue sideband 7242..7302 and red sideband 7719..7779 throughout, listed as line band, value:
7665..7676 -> 0.325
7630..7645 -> -0.034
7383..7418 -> -0.110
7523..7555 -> -0.108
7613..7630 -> -0.037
